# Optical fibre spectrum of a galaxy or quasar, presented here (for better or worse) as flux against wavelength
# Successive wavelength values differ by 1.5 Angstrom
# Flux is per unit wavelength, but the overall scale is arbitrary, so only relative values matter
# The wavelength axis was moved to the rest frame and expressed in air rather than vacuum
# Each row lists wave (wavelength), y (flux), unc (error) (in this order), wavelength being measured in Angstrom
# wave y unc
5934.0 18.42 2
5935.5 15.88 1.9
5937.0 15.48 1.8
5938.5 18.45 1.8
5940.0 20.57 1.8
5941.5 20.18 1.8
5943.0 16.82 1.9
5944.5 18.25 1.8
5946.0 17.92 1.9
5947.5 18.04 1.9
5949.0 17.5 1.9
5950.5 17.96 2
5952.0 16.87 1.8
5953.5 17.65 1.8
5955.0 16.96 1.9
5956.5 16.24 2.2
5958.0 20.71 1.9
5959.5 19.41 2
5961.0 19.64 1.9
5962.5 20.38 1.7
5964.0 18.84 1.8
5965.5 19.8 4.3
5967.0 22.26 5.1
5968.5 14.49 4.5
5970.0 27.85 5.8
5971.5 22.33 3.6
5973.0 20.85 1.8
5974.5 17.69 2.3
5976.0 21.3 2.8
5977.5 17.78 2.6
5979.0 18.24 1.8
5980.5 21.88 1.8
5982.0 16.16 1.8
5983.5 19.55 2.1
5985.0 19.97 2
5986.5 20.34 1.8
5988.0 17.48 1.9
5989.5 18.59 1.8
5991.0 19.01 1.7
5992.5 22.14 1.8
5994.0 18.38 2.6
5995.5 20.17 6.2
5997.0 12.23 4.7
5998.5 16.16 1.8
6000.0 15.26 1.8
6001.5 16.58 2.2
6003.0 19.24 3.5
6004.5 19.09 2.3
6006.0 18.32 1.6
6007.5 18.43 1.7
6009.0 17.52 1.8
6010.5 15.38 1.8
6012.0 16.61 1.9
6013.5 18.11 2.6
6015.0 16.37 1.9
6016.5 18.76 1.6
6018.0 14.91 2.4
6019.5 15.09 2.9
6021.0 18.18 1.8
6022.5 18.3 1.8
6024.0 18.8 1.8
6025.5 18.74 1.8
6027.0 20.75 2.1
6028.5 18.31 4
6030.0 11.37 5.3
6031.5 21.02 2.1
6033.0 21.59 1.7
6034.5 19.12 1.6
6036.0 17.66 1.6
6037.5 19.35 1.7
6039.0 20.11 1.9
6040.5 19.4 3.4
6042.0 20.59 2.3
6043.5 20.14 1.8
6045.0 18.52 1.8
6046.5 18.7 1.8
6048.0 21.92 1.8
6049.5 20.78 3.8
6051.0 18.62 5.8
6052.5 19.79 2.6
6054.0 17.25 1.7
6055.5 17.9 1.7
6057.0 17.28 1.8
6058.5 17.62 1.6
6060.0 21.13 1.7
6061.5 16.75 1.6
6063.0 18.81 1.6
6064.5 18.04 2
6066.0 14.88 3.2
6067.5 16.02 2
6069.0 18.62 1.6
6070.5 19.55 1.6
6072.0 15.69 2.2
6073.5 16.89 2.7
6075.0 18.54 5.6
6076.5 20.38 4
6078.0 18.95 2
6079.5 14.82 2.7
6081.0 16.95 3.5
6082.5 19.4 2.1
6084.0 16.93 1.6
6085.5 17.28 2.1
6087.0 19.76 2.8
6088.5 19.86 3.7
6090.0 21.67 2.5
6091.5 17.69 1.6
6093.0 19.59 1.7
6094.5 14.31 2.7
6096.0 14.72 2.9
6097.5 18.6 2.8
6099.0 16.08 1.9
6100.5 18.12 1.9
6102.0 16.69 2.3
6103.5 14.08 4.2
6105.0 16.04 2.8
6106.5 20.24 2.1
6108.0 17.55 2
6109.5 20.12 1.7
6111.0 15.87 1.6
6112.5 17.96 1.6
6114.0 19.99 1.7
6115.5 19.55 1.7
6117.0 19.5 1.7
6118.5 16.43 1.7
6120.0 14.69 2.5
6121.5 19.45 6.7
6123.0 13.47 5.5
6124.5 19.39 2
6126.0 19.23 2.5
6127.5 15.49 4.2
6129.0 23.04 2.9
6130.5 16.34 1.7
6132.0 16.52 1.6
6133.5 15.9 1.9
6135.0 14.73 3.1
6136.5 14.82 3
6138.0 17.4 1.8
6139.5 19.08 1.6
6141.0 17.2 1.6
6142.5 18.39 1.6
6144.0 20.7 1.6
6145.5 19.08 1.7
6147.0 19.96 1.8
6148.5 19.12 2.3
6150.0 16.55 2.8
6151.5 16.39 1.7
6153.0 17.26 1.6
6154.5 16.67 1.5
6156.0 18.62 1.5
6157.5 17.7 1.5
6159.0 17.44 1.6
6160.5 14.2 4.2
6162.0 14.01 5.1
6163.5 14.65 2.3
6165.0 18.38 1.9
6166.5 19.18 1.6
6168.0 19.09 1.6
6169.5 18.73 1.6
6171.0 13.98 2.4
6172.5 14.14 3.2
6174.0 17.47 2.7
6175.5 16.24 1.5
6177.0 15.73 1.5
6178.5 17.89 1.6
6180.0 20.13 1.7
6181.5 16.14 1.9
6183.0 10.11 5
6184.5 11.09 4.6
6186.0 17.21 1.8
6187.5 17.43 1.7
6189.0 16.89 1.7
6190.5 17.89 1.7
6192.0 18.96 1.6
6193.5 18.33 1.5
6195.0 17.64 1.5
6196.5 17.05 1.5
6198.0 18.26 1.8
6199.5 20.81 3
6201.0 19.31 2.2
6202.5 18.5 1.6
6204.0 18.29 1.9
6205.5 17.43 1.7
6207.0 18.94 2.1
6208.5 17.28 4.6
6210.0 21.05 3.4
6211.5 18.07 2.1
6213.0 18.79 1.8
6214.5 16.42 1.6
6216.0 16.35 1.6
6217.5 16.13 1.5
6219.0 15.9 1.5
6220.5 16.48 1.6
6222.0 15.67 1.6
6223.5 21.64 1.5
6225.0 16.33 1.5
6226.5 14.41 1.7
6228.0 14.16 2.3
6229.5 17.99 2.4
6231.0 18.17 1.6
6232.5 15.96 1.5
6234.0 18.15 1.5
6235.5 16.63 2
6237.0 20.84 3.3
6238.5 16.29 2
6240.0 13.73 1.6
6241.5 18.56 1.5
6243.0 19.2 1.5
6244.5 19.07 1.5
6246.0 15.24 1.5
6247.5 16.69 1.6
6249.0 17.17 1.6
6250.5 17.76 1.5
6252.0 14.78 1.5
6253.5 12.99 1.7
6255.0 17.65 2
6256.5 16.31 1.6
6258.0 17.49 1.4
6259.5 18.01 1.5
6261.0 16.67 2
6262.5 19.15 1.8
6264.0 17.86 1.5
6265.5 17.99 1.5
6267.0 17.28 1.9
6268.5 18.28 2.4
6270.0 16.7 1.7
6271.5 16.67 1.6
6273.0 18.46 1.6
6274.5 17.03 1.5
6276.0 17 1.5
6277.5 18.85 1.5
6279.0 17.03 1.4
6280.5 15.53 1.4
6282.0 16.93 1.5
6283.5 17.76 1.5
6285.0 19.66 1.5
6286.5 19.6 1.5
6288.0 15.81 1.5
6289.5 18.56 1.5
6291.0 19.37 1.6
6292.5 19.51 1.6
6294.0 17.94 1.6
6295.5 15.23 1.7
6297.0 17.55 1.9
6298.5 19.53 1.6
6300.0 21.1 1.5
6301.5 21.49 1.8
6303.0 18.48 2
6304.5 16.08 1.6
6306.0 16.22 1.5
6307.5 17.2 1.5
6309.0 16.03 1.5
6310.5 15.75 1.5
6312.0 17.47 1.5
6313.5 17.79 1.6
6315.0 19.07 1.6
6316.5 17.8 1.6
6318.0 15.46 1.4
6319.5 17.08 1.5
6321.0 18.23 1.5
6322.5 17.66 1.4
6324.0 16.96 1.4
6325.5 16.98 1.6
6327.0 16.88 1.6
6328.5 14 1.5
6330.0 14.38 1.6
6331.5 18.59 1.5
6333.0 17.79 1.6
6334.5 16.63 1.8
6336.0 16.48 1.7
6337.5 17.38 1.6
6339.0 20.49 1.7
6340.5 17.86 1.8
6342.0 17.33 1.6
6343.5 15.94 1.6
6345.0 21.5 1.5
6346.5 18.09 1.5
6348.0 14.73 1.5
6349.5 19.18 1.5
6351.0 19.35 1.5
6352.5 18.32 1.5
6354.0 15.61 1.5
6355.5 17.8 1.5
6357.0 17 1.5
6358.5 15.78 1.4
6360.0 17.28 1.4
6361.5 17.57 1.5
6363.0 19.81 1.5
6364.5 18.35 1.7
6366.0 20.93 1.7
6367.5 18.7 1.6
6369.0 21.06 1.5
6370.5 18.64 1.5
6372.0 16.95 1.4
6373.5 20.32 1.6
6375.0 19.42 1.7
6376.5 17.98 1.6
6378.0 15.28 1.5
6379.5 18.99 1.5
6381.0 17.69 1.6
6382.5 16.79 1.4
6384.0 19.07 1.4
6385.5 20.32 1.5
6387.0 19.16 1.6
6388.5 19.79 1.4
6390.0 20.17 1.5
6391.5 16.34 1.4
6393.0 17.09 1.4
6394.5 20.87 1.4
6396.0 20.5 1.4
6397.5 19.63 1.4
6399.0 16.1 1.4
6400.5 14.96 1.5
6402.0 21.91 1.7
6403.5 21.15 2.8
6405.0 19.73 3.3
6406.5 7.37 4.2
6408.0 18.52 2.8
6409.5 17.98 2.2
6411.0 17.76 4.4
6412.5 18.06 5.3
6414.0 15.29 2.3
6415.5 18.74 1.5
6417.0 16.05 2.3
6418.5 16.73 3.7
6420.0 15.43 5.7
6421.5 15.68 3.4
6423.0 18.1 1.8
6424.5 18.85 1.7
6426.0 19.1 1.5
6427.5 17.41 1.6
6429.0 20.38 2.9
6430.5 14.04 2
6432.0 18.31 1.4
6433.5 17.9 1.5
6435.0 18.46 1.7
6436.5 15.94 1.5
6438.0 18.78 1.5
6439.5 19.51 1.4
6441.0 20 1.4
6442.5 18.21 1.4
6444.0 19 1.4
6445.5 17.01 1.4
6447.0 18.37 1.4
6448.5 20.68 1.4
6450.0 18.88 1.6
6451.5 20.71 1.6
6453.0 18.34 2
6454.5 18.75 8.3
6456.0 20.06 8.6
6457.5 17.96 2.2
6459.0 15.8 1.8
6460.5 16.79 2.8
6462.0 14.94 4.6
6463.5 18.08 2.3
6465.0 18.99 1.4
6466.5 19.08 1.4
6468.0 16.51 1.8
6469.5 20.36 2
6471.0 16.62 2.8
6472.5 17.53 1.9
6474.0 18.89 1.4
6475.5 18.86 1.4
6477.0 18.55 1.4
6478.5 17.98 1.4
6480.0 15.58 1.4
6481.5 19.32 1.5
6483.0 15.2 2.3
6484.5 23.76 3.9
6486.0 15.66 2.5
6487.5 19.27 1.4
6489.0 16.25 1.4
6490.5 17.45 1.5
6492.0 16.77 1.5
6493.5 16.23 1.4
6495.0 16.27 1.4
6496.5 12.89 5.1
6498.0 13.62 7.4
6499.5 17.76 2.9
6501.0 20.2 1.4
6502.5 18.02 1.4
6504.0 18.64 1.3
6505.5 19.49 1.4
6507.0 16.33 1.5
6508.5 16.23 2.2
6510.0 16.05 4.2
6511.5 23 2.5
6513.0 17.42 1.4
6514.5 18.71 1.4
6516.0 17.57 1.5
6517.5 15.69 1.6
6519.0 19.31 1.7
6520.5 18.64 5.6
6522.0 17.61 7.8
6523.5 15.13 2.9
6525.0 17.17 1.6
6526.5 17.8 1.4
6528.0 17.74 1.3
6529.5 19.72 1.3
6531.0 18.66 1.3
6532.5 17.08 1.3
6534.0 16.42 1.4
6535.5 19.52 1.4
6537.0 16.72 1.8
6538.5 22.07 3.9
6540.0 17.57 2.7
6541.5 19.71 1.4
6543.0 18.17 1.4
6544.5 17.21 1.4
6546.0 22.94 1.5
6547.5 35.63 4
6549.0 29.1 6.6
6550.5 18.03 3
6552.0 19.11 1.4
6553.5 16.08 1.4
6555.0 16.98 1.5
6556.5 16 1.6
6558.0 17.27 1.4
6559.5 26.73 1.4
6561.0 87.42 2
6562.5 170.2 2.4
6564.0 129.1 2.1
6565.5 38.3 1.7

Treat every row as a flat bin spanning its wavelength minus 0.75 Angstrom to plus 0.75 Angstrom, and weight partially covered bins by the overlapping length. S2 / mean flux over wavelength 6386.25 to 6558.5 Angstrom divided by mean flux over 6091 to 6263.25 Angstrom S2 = 1.05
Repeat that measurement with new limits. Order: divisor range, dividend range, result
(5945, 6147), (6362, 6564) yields 1.12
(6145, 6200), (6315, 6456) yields 1.06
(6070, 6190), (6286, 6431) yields 1.03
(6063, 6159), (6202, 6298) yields 0.98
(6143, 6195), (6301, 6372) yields 1.04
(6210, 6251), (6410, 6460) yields 1.05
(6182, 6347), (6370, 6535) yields 1.03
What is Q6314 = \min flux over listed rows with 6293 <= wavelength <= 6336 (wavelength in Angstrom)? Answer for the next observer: 14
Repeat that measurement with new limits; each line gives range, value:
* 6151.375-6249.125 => 10.11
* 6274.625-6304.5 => 15.23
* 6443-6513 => 12.89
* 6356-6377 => 15.78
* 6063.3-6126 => 13.47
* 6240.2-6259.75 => 12.99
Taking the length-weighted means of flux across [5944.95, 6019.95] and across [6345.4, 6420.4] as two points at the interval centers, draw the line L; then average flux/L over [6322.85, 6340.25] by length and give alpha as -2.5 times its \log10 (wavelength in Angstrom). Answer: 0.07 mag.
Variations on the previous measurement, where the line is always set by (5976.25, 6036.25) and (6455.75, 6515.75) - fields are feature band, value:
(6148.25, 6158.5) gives 0.03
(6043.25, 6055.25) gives -0.08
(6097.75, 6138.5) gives 0.04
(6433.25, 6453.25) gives -0.06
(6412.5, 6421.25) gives 0.07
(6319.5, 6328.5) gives 0.05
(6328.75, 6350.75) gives 0.01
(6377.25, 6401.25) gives -0.03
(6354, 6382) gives -0.03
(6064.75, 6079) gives 0.02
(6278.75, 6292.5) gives -0.01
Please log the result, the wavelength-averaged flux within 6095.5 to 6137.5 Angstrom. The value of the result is 17.3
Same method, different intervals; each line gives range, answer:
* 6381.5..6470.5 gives 18.1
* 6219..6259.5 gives 16.9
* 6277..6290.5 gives 17.8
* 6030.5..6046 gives 19.6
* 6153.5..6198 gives 16.7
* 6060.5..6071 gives 17.6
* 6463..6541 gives 17.8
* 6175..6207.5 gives 17.3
